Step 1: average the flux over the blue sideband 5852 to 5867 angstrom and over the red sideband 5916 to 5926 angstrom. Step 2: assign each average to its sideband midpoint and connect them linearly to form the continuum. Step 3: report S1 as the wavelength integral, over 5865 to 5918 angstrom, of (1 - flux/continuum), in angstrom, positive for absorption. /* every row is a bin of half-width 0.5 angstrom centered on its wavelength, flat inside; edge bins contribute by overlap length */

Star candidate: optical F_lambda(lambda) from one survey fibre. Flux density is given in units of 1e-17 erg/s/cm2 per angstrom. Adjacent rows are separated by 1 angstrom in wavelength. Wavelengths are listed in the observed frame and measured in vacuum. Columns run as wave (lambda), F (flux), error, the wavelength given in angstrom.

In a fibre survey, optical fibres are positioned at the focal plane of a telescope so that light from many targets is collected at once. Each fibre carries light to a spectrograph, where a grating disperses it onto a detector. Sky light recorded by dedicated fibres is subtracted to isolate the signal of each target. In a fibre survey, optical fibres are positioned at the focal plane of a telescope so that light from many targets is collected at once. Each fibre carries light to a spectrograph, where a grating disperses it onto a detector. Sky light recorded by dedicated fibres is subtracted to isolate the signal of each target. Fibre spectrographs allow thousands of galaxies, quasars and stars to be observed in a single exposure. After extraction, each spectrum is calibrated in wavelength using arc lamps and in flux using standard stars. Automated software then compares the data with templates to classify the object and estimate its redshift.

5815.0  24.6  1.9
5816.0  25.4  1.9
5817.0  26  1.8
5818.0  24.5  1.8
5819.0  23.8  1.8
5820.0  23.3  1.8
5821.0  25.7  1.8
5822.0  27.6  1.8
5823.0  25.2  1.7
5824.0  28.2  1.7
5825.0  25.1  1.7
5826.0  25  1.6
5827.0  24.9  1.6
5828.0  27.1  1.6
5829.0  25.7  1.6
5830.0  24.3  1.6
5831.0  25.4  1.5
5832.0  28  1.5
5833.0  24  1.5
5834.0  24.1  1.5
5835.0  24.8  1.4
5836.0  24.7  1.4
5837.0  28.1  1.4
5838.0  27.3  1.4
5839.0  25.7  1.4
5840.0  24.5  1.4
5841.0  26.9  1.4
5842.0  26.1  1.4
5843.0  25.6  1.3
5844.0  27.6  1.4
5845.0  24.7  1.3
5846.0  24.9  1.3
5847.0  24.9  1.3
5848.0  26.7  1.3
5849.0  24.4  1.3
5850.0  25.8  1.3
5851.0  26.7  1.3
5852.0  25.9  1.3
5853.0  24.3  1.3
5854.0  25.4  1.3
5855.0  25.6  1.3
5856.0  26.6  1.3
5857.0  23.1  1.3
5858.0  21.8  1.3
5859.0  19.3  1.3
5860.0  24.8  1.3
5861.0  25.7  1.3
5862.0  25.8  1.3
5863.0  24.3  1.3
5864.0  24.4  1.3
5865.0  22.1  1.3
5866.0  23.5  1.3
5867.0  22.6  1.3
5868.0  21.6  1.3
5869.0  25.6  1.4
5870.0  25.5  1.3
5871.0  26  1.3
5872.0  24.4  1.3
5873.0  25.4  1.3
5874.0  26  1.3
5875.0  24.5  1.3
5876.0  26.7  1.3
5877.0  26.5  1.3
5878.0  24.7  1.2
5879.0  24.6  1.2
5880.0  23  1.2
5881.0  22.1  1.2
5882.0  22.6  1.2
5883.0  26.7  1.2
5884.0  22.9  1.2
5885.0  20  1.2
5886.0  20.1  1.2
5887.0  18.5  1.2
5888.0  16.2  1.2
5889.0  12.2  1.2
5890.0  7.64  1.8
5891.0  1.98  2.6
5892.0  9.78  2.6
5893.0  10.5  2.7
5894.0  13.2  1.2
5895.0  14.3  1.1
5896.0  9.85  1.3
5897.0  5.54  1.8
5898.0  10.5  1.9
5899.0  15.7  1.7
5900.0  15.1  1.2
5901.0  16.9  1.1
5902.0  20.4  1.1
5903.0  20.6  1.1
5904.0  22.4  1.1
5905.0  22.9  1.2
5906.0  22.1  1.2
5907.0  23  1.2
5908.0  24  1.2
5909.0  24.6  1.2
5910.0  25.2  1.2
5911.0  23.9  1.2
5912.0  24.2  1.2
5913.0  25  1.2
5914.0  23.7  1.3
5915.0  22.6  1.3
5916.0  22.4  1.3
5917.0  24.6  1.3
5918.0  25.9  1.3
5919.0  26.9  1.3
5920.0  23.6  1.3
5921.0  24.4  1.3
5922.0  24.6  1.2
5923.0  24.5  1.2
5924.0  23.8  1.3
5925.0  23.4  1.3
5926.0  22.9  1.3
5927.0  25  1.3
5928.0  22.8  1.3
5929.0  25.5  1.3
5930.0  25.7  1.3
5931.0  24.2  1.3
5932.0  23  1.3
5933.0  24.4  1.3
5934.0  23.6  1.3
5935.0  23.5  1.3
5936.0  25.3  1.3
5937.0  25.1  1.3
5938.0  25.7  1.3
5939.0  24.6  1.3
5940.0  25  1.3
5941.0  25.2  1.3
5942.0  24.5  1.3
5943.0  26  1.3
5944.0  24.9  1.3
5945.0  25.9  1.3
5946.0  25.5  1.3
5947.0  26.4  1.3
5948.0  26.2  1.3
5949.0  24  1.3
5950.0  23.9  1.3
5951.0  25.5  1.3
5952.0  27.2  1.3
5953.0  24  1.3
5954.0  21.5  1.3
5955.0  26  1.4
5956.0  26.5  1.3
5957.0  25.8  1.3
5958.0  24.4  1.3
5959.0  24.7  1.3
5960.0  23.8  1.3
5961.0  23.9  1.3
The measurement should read 8.53 angstrom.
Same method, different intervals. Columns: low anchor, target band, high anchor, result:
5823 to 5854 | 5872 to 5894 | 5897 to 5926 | 3.7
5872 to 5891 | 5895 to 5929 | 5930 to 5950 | 2.4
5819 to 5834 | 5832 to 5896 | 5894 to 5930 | 3.0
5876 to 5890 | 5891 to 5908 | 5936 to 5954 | 5.1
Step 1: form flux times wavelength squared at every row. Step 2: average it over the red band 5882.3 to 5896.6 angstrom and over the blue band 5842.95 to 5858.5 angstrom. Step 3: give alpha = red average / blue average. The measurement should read 0.59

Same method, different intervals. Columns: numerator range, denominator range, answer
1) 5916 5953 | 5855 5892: 1.15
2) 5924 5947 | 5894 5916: 1.27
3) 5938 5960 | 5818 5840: 1.02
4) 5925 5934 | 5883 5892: 1.60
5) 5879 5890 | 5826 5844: 0.79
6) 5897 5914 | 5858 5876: 0.86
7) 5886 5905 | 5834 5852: 0.55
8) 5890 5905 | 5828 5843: 0.53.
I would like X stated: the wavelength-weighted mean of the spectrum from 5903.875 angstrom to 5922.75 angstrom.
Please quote 24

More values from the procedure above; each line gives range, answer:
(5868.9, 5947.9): 21.9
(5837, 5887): 24.6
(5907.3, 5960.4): 24.6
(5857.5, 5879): 24.3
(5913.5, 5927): 24.1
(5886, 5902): 12.4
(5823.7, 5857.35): 25.6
